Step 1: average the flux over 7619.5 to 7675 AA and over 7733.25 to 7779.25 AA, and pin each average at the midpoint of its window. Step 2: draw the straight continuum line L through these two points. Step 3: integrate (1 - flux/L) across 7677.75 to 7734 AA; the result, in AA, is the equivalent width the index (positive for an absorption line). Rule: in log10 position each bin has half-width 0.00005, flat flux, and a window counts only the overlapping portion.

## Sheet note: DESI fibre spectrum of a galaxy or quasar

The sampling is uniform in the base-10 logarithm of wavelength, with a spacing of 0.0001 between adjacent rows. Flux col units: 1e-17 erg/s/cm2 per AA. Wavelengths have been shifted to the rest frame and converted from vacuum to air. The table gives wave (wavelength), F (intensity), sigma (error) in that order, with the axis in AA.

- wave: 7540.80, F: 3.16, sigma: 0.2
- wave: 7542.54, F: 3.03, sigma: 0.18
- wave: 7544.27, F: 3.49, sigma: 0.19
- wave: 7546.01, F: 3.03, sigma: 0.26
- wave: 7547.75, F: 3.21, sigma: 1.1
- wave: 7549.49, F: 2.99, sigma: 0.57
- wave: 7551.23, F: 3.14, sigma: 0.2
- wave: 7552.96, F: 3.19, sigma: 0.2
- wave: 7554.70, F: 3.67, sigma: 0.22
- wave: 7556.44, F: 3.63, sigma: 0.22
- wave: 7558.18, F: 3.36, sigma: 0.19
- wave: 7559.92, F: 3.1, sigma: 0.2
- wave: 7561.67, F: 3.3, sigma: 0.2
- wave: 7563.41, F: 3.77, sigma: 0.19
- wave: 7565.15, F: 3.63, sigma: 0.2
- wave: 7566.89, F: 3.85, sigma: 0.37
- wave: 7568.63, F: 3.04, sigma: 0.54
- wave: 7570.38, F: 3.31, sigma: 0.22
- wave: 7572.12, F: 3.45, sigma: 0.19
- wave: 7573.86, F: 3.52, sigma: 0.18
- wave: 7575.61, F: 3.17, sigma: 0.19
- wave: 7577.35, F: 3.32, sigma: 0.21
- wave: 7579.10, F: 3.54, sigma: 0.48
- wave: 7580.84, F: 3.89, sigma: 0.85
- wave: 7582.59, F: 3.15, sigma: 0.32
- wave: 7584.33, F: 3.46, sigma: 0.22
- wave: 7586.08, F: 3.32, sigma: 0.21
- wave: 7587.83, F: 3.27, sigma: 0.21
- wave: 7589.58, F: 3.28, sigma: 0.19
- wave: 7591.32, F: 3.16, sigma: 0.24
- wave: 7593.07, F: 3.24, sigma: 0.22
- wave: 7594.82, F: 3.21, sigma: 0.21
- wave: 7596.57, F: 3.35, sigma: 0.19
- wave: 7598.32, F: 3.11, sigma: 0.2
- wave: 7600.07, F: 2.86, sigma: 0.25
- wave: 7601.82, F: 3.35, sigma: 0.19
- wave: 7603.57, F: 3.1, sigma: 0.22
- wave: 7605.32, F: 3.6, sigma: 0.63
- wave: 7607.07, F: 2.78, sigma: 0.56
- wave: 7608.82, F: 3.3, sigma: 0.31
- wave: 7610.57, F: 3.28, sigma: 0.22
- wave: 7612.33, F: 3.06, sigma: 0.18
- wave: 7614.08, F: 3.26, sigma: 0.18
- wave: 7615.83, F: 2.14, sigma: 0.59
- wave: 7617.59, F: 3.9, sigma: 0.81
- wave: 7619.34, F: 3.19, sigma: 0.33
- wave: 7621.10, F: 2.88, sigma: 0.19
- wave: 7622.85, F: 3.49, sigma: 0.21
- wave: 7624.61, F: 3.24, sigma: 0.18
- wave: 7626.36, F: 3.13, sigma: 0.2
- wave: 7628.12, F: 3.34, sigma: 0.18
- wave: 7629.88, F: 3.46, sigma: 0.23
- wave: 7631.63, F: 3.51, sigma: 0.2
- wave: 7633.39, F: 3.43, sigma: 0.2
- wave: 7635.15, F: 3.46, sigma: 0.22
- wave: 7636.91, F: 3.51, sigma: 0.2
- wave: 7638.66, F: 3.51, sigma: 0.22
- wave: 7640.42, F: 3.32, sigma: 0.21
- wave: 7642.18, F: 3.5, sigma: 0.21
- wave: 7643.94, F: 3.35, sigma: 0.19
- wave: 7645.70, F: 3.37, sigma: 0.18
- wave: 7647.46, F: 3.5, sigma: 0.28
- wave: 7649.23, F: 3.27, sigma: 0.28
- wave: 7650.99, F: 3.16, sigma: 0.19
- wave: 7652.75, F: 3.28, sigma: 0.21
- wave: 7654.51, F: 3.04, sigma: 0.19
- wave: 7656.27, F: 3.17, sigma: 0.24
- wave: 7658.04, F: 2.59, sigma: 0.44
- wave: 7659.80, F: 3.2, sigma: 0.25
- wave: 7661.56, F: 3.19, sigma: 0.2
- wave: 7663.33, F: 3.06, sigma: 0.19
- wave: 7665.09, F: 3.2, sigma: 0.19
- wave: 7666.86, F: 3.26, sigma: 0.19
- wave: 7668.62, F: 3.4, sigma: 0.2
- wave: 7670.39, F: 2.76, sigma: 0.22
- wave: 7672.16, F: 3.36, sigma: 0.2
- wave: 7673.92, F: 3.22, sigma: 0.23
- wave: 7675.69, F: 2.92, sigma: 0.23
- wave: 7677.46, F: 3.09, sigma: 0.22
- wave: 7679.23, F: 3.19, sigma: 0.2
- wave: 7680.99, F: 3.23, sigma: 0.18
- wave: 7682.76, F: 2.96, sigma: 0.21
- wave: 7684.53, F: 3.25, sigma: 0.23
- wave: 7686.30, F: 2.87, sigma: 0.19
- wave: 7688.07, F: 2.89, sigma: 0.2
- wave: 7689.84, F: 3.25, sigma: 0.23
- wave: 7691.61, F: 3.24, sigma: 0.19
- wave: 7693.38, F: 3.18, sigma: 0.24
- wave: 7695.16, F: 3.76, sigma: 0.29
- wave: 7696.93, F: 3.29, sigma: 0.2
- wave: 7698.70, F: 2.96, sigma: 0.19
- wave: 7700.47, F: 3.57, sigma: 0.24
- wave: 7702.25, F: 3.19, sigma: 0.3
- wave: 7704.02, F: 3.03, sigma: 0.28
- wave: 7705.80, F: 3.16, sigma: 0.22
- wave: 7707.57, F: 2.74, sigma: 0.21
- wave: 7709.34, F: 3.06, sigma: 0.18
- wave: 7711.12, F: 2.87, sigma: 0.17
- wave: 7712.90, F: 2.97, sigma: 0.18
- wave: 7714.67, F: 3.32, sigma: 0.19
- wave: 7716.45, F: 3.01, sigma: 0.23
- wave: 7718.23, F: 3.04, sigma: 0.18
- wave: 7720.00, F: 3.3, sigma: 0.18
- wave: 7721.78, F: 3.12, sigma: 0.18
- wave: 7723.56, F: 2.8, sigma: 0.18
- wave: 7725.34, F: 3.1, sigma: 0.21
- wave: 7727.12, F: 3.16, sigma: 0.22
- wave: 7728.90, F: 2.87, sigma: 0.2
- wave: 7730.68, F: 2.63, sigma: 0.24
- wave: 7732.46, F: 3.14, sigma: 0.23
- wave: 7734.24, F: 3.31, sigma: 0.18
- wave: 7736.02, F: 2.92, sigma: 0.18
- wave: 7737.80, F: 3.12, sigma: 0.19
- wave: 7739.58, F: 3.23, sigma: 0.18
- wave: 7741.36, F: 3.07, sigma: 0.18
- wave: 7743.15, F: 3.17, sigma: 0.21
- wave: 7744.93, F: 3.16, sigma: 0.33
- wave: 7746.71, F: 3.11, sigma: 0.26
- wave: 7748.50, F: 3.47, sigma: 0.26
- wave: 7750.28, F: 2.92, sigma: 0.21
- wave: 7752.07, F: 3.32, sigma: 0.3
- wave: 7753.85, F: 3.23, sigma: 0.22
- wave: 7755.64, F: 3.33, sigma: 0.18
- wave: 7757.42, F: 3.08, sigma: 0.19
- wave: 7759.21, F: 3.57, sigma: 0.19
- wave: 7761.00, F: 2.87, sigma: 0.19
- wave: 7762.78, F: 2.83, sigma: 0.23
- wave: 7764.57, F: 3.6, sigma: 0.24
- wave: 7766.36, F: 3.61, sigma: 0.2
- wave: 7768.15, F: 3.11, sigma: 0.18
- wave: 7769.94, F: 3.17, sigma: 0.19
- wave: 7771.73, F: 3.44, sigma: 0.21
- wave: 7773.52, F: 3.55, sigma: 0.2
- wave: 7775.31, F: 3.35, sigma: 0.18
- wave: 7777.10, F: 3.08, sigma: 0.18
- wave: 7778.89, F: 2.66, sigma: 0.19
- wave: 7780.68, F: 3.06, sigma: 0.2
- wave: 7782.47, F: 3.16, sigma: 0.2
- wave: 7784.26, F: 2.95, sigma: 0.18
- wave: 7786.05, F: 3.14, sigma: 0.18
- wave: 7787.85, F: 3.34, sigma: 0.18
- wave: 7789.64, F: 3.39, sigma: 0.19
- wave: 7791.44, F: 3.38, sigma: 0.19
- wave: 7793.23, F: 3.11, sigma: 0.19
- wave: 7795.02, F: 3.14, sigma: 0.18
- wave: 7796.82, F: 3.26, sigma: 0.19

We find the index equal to 2.3 AA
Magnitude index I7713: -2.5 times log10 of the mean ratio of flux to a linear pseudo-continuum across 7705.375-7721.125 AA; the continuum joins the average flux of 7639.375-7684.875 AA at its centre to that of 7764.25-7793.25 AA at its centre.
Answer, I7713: 0.05 mag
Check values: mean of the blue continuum 3.19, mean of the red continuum 3.24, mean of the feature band 3.05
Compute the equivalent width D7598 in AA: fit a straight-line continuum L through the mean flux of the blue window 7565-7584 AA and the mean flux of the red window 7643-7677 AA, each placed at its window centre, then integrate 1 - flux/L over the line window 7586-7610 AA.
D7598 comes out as 1.13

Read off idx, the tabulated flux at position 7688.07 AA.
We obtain 2.89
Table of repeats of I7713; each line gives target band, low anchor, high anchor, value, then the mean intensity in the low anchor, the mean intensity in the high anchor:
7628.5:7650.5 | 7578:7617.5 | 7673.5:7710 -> -0.08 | 3.23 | 3.14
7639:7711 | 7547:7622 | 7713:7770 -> 0.01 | 3.29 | 3.14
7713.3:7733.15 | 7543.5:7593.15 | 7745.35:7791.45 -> 0.07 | 3.36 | 3.22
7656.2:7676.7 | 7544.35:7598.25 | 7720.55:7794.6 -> 0.05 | 3.35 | 3.16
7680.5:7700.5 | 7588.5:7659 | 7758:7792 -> 0.02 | 3.24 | 3.22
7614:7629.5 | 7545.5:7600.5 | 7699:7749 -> 0.03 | 3.33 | 3.09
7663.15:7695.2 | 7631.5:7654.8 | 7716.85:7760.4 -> 0.05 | 3.38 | 3.13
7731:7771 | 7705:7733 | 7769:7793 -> -0.03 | 3.02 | 3.2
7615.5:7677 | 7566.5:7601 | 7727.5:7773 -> 0.01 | 3.32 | 3.17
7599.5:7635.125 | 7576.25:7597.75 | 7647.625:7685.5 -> 0.01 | 3.34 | 3.14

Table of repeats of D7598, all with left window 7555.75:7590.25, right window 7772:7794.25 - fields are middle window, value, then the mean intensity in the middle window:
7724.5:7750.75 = 1.2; 3.1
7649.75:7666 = 1.1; 3.1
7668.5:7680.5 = 0.7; 3.12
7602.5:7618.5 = 1.0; 3.16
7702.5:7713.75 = 1.0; 2.98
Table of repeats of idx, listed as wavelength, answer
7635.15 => 3.46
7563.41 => 3.77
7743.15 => 3.17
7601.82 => 3.35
